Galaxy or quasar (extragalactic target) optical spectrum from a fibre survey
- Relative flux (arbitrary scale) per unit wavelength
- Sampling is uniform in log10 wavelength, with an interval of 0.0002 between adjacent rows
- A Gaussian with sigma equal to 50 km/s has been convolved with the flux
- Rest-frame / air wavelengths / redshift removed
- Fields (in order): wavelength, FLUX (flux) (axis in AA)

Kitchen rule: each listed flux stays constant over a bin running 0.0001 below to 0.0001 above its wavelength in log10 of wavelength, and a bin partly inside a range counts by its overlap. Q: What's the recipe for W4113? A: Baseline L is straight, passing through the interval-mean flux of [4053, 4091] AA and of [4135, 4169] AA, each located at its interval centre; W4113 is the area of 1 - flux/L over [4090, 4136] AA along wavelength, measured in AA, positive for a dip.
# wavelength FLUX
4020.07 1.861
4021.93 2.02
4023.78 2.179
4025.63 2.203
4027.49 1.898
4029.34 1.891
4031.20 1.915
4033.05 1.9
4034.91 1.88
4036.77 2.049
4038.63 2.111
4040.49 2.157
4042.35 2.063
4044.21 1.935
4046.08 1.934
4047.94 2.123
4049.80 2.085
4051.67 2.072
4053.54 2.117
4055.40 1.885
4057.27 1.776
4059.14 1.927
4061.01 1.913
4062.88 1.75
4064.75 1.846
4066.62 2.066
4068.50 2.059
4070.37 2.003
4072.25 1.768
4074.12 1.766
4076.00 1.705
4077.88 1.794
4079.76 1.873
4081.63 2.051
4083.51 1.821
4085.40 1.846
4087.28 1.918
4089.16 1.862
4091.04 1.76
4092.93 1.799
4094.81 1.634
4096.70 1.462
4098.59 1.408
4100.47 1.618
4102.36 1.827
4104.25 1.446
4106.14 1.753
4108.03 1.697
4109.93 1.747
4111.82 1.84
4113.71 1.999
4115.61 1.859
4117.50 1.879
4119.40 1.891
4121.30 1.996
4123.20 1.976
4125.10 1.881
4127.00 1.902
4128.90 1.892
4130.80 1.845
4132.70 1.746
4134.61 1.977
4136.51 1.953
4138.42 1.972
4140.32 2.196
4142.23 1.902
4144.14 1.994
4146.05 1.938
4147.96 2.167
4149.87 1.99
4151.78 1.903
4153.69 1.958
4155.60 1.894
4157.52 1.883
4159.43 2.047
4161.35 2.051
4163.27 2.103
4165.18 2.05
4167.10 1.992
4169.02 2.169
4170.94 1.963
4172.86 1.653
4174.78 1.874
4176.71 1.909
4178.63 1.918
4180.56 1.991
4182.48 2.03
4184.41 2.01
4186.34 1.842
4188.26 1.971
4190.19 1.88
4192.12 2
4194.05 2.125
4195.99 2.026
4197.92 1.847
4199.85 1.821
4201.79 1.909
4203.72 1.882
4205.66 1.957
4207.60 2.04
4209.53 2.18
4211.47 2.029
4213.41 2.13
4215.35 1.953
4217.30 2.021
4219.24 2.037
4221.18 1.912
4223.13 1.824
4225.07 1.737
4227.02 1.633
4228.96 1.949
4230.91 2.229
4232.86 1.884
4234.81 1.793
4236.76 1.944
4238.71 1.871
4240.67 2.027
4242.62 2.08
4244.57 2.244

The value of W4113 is 3.8 AA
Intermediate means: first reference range 1.88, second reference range 2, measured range 1.79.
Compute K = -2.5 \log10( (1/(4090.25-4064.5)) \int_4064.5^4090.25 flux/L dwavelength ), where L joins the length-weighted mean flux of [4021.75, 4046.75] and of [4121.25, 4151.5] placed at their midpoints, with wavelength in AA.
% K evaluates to 0.058 mag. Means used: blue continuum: 2.01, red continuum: 1.96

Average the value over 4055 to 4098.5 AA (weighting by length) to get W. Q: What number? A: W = 1.83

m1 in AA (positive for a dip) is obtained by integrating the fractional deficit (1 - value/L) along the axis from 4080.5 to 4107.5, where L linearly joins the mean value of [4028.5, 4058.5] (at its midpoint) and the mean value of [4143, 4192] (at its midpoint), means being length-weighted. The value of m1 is 3.5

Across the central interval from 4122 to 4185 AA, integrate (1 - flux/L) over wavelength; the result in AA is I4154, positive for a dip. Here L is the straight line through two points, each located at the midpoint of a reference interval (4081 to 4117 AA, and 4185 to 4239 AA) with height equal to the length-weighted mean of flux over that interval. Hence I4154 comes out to -3.9 AA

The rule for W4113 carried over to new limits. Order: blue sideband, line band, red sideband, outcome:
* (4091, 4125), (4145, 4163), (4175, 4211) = -1.13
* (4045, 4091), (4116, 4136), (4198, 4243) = 0.27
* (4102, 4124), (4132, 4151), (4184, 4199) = -1.14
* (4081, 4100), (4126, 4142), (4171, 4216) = -0.85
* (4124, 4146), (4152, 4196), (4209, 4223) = 0.12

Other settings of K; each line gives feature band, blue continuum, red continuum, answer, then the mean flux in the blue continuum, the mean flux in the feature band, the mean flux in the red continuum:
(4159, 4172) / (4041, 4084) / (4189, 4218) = -0.04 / 1.93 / 2.05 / 1.99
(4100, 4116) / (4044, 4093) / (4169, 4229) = 0.10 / 1.91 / 1.75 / 1.94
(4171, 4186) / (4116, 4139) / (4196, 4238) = 0.01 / 1.91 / 1.91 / 1.94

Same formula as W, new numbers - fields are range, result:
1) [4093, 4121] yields 1.73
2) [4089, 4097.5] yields 1.69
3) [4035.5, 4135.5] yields 1.87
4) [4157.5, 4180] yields 1.97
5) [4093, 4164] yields 1.87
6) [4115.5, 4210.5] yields 1.96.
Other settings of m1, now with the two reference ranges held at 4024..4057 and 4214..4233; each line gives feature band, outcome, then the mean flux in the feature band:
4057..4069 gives 0.6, 1.91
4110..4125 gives 0.5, 1.91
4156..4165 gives -0.3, 2.02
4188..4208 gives -0.1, 1.95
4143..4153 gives -0.2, 2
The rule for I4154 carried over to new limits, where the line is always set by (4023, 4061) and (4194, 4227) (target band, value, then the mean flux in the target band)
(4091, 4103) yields 2.1 AA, 1.63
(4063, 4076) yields 0.7 AA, 1.89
